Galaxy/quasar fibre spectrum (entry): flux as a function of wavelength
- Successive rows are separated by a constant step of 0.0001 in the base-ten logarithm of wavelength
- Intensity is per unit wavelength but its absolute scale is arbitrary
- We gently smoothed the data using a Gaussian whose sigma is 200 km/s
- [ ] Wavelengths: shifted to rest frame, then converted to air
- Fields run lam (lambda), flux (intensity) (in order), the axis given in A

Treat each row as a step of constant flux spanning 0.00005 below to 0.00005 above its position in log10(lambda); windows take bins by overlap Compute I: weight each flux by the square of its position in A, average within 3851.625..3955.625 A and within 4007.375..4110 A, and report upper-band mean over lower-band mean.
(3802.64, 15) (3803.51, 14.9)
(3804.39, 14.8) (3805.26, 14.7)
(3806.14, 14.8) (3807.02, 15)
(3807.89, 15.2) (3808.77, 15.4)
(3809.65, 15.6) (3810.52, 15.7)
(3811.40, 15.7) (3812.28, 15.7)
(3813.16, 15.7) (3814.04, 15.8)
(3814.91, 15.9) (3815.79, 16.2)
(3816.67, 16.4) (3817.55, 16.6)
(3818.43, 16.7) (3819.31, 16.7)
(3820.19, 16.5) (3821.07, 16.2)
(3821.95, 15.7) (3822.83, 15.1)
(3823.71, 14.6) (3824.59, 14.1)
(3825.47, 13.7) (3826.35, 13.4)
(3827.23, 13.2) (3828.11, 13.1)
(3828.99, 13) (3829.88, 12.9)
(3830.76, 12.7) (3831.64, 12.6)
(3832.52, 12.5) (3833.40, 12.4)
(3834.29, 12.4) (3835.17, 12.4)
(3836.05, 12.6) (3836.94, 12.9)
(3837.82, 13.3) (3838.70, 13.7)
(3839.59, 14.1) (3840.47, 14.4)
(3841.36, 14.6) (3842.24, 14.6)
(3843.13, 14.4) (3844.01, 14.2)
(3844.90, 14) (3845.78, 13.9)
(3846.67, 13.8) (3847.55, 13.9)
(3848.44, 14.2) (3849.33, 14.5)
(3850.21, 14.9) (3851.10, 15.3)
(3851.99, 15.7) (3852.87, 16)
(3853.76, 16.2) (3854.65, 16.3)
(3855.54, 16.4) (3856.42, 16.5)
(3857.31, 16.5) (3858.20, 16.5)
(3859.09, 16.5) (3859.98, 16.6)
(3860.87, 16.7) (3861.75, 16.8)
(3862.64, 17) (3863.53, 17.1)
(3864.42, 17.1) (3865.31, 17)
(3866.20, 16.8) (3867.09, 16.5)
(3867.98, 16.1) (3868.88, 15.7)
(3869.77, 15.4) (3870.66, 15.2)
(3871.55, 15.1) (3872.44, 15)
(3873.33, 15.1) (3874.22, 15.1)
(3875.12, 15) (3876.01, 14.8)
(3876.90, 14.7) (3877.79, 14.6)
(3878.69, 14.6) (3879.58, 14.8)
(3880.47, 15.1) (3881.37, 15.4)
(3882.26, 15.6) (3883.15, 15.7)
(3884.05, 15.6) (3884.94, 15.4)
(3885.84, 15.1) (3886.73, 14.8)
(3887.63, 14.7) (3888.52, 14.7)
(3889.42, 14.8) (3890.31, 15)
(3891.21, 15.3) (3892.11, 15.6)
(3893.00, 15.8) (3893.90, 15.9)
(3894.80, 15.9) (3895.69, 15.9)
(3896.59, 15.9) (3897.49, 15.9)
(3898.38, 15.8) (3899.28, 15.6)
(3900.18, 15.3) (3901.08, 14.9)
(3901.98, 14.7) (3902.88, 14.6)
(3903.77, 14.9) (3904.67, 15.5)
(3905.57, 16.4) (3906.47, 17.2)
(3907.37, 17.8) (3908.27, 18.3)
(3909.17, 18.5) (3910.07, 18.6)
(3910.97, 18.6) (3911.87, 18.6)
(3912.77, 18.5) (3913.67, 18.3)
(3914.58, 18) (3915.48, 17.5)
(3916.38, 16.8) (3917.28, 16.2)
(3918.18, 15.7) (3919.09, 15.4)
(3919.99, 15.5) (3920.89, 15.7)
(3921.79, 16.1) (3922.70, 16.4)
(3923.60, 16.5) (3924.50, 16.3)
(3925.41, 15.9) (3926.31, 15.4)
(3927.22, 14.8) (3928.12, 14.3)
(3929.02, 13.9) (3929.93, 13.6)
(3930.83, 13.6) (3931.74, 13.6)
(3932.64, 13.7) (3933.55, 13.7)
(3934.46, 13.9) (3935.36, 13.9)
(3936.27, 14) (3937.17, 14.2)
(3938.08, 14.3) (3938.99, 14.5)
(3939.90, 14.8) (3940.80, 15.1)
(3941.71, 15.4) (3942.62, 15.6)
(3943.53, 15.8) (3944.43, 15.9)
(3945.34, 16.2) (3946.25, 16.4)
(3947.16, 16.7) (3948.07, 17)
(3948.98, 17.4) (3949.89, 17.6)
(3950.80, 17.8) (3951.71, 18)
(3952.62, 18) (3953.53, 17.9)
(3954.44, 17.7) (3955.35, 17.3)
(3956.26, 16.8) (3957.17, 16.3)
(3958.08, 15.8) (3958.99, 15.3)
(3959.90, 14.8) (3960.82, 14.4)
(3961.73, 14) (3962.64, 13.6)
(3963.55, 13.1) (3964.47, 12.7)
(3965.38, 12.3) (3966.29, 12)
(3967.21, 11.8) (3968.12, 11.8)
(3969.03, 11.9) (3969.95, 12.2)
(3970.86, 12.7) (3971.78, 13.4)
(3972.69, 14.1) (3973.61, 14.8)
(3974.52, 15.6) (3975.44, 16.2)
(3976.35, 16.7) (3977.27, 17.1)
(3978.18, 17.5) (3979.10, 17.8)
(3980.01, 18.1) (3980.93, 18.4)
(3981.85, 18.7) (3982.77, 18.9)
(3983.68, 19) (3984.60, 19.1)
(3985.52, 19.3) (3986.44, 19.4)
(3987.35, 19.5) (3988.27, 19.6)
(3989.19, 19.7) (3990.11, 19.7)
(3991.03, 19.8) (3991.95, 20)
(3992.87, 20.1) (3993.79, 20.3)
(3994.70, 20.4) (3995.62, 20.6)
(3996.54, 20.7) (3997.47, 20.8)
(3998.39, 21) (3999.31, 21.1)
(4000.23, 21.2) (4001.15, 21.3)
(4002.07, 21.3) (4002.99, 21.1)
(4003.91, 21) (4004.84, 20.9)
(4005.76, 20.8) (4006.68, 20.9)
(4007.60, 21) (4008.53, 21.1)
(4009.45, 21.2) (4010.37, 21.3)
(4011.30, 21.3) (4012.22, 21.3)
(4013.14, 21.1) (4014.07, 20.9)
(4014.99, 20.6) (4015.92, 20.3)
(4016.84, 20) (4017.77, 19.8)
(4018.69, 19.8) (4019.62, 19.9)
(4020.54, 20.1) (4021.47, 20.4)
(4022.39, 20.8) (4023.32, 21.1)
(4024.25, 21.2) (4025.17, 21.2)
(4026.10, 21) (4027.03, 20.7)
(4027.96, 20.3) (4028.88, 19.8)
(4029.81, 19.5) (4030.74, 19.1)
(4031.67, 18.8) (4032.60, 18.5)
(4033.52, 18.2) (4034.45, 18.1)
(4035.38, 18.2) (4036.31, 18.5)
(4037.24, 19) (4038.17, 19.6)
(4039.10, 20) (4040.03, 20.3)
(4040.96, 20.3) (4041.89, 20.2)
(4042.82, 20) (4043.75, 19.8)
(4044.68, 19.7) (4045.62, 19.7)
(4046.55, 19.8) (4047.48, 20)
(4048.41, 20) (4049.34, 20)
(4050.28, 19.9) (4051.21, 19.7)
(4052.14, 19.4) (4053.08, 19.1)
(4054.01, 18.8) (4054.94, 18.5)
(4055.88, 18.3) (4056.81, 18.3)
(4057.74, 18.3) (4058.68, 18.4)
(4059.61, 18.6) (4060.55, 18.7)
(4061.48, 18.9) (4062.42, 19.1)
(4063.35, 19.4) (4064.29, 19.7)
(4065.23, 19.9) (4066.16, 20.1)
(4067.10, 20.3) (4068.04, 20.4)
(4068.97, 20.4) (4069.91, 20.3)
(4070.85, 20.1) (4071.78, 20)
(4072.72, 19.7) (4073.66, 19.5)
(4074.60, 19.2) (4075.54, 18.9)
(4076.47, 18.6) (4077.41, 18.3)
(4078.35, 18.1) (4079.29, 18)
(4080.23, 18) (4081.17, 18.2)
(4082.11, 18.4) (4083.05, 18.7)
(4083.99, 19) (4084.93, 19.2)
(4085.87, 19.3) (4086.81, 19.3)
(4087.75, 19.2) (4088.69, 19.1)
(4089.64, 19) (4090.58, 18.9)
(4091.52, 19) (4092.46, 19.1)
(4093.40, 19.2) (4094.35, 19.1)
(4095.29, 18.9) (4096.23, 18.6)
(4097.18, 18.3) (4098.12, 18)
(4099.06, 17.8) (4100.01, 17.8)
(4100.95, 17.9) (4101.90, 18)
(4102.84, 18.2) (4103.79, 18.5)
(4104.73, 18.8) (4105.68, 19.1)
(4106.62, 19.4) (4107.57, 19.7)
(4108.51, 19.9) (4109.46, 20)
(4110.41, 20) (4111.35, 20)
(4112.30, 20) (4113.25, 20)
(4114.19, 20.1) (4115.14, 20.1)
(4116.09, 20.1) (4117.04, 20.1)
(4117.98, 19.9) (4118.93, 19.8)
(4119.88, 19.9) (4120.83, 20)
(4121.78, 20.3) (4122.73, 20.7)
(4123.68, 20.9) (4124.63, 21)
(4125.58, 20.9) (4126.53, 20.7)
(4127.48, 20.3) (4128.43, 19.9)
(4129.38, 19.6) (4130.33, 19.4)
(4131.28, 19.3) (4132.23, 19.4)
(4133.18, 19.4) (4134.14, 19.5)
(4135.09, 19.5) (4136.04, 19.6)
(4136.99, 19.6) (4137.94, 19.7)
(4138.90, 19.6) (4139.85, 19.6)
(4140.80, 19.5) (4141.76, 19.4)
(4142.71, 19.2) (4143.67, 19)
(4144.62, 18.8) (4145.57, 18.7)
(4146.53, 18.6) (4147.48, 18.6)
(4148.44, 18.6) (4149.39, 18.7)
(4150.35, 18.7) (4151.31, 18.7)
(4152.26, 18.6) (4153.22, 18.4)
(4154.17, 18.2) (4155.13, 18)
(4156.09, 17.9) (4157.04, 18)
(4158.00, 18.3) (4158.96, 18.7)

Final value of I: 1.32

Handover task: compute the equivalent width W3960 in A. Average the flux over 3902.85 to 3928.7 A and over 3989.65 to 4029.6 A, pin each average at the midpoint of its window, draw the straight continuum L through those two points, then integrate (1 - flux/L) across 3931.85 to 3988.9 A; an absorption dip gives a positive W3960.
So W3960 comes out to 8.6 A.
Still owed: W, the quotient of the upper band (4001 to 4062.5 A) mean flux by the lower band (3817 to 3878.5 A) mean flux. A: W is 1.3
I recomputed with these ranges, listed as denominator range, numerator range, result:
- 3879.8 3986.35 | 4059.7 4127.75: 1.33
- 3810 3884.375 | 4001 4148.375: 1.46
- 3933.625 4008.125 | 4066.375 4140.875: 1.21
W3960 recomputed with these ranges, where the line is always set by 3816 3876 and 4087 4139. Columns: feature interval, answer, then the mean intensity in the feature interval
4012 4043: -3.32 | 19.9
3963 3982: 2.74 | 14.6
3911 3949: 1.77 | 15.6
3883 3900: 0.32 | 15.4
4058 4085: -0.58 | 19.2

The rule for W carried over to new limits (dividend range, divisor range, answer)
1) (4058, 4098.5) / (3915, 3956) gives 1.22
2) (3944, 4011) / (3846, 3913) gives 1.11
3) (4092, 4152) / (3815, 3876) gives 1.29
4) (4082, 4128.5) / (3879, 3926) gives 1.21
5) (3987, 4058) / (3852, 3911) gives 1.27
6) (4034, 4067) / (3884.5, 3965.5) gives 1.23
